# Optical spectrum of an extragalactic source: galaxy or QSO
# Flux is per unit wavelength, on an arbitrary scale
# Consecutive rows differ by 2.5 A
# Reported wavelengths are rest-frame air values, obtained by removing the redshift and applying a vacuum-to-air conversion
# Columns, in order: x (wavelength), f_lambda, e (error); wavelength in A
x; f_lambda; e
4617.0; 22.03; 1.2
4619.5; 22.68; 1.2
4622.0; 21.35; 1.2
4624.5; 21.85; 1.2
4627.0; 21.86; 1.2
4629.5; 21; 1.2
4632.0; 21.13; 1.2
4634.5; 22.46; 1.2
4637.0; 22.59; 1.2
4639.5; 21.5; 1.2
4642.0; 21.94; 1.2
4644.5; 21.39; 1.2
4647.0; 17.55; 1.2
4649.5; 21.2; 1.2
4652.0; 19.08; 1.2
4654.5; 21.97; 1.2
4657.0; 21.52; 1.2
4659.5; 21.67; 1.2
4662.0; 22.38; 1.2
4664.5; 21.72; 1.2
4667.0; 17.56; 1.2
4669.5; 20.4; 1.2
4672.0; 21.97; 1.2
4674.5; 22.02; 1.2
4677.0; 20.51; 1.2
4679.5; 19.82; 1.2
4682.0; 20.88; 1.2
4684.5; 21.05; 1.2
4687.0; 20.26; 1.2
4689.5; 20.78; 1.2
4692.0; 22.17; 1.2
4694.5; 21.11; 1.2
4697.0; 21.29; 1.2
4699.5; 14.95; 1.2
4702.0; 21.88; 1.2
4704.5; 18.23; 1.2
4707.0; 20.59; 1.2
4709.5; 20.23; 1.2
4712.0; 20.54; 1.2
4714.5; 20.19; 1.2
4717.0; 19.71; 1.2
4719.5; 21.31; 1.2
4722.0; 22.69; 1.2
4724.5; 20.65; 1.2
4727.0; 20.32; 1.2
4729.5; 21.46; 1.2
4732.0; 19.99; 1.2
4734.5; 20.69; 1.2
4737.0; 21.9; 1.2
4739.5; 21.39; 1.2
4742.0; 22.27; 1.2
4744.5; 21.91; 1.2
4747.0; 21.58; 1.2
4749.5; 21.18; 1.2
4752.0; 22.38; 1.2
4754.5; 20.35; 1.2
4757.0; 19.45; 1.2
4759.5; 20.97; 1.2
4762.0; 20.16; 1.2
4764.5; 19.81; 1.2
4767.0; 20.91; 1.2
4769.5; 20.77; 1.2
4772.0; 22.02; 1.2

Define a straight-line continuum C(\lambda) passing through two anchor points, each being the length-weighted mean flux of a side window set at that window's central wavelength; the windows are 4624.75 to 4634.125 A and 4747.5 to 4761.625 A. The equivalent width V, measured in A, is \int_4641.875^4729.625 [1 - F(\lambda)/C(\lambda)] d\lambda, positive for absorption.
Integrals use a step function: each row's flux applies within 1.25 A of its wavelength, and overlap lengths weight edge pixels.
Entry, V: 2.46 A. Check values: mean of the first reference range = 21.5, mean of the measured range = 20.6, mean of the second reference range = 20.9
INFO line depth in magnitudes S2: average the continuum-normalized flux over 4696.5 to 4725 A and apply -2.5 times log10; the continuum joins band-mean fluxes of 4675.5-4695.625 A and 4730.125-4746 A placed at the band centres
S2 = 0.05 mag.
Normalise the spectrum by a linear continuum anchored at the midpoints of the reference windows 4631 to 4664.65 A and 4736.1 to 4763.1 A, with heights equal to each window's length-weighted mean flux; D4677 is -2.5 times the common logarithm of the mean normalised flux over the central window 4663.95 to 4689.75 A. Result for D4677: 0.03 mag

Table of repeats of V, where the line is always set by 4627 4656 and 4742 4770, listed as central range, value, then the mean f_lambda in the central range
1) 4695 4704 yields 0.7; 19.4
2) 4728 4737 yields 0.0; 20.9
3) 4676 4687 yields 0.3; 20.5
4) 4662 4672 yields 0.3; 20.5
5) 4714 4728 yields 0.1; 20.9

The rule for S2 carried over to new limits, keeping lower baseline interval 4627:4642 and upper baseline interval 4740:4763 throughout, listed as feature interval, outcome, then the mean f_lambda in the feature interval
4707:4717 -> 0.06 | 20.3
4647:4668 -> 0.05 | 20.7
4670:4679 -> 0.01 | 21.3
